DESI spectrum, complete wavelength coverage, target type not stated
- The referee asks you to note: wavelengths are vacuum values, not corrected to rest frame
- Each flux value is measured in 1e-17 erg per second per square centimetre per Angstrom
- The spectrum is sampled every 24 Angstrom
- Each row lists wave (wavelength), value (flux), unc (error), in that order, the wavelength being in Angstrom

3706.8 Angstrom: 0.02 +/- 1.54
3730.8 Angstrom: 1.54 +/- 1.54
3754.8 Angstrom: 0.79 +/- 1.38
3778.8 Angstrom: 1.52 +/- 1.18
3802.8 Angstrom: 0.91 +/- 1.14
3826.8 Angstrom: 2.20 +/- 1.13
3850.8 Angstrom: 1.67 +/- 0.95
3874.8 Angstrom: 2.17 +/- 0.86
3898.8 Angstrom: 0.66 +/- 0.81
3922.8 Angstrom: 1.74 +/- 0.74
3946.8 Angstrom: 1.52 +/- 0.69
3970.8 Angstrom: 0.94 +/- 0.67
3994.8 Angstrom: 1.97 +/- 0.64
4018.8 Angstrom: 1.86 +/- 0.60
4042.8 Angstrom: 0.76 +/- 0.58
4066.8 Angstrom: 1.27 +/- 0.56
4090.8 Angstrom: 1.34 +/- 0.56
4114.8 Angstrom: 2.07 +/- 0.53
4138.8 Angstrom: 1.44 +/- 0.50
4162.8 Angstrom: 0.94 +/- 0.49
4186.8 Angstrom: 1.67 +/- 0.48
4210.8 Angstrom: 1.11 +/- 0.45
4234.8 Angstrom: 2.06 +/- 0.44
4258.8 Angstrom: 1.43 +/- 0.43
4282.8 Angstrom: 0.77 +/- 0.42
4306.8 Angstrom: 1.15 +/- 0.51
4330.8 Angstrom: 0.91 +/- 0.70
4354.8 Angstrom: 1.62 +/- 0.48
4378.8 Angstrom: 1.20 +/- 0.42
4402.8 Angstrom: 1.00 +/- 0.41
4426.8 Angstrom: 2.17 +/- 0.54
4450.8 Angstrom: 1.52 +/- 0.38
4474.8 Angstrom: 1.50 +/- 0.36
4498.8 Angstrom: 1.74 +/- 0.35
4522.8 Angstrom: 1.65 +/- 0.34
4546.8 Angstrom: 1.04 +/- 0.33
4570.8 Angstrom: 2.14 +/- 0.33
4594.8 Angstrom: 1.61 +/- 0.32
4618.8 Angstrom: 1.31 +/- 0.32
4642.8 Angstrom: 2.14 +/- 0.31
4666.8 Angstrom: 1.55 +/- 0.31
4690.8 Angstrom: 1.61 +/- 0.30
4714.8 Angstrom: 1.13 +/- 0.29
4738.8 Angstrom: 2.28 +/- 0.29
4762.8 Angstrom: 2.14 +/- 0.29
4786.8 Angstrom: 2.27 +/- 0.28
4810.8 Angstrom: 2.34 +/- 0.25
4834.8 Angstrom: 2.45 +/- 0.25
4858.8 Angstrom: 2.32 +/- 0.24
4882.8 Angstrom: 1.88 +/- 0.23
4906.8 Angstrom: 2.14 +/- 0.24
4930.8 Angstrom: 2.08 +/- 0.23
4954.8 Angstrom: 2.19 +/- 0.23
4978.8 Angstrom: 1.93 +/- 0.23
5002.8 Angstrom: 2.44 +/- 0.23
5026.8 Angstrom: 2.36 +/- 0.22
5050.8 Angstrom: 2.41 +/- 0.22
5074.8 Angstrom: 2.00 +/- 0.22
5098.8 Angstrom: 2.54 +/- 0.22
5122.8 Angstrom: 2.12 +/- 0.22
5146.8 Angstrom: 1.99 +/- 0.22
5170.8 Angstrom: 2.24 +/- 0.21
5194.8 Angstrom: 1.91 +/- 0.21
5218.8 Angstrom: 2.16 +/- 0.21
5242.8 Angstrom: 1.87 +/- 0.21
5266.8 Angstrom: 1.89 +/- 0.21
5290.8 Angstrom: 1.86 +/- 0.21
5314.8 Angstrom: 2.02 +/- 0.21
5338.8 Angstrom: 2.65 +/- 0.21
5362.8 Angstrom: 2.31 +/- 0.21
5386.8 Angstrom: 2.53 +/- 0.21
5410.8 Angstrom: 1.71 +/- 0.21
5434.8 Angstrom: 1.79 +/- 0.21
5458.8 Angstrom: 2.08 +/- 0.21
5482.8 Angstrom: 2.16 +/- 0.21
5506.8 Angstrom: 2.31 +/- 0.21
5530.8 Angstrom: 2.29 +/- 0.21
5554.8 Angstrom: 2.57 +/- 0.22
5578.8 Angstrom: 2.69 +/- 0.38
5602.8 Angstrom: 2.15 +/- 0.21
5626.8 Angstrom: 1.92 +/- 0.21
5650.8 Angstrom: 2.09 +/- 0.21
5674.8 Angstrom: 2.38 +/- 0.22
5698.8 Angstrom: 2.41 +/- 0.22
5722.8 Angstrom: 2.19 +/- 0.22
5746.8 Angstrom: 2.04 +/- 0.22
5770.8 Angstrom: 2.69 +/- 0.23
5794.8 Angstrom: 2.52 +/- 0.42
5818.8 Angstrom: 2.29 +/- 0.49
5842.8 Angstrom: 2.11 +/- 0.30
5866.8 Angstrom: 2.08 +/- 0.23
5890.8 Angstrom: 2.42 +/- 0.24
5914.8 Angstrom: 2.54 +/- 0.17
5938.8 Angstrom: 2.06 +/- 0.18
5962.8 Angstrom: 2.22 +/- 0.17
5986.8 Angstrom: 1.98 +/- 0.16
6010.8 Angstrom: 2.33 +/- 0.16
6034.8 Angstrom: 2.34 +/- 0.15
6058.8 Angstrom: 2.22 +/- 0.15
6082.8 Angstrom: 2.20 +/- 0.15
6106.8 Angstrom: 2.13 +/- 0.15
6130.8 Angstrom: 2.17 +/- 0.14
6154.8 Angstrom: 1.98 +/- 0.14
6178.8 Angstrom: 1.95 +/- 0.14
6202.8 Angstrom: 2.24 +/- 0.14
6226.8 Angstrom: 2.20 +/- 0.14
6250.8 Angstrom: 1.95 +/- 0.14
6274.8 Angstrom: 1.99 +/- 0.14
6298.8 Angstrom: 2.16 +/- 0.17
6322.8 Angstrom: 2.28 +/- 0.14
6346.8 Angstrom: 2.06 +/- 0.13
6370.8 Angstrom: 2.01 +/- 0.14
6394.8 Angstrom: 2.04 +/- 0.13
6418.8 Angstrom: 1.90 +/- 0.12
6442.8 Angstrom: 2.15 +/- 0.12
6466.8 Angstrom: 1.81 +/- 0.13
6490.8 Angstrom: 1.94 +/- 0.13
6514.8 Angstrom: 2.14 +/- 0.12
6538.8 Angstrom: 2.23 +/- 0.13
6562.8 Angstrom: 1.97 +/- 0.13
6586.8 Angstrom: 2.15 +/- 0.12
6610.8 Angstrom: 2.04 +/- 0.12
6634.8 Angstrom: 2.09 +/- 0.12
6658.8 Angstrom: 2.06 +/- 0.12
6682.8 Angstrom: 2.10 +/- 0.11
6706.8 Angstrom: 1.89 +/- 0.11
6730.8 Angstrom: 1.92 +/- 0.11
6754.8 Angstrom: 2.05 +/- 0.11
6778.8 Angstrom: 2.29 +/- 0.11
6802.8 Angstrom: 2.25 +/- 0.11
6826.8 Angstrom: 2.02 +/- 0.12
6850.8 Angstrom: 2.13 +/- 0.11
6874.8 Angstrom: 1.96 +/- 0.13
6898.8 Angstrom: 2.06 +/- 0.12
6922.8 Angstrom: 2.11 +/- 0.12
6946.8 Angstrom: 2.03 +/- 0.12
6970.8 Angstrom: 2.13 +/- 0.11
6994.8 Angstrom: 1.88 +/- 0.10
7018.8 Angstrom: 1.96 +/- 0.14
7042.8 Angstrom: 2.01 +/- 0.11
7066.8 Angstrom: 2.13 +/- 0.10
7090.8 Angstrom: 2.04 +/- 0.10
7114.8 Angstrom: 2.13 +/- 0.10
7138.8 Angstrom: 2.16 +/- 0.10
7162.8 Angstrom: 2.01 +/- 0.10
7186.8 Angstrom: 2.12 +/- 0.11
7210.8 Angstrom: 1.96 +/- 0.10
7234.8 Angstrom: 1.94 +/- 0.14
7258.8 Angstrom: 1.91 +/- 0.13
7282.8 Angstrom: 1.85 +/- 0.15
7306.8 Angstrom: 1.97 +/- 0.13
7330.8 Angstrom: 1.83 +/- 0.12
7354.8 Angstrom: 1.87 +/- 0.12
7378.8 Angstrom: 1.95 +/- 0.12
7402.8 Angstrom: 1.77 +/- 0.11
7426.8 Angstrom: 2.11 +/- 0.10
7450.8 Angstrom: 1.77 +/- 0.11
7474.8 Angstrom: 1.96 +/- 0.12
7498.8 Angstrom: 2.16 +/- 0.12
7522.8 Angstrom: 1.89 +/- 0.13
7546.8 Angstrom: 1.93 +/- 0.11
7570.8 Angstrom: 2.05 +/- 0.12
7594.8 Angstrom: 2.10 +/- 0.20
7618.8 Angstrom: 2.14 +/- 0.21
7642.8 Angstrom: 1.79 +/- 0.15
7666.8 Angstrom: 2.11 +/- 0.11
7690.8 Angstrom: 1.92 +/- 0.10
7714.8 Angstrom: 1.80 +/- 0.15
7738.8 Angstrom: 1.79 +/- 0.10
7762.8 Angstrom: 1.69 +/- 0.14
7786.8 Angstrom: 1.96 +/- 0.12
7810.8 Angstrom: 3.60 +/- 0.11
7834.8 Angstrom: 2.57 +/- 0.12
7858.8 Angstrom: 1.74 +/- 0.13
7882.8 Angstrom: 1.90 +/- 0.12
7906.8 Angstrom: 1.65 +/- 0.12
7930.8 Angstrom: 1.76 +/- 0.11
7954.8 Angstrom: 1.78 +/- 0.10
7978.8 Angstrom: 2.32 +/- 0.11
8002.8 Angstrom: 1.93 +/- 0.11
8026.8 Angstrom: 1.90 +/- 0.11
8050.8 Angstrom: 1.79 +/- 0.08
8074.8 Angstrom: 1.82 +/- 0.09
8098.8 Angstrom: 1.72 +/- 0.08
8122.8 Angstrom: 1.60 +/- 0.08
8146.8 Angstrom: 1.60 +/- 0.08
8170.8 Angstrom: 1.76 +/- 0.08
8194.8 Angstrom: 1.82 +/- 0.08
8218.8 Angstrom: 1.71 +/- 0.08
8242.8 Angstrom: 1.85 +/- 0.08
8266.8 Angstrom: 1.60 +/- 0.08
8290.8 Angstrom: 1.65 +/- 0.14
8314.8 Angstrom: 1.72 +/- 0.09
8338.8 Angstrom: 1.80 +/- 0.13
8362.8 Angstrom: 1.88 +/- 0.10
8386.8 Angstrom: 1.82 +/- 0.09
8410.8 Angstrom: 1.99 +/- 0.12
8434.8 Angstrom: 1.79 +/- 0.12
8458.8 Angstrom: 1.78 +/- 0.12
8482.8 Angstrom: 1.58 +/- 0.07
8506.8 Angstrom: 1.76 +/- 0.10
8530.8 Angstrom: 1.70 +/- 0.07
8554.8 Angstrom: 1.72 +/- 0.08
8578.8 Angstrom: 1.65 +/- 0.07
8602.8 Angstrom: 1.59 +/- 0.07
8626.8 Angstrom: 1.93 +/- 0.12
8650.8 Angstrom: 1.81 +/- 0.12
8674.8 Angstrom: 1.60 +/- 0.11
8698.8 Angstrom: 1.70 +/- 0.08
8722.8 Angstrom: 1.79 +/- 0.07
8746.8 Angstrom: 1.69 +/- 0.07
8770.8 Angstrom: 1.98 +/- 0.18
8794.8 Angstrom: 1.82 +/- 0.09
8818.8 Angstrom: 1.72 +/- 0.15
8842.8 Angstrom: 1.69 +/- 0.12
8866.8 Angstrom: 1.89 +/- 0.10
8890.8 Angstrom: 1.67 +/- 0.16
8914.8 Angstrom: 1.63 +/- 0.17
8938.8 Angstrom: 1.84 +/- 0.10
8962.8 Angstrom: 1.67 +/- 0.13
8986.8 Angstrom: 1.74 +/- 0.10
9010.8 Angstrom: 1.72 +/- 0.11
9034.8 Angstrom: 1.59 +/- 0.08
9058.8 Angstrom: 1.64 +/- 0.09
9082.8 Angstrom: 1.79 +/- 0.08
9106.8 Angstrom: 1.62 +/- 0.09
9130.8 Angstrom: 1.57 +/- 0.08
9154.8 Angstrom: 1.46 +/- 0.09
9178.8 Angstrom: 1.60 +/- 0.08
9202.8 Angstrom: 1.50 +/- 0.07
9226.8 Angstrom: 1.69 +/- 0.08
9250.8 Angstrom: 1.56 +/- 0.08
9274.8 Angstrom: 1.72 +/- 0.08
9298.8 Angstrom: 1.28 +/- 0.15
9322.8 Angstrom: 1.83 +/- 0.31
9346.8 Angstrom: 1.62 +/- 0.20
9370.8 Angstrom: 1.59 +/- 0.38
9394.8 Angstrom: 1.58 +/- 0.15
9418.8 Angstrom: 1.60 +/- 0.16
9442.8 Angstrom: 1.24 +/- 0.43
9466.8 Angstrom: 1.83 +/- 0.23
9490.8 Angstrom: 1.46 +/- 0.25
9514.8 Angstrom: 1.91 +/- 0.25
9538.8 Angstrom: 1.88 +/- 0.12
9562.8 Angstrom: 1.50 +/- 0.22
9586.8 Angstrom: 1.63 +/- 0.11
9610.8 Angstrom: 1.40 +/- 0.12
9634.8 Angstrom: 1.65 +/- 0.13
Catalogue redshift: 0.19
